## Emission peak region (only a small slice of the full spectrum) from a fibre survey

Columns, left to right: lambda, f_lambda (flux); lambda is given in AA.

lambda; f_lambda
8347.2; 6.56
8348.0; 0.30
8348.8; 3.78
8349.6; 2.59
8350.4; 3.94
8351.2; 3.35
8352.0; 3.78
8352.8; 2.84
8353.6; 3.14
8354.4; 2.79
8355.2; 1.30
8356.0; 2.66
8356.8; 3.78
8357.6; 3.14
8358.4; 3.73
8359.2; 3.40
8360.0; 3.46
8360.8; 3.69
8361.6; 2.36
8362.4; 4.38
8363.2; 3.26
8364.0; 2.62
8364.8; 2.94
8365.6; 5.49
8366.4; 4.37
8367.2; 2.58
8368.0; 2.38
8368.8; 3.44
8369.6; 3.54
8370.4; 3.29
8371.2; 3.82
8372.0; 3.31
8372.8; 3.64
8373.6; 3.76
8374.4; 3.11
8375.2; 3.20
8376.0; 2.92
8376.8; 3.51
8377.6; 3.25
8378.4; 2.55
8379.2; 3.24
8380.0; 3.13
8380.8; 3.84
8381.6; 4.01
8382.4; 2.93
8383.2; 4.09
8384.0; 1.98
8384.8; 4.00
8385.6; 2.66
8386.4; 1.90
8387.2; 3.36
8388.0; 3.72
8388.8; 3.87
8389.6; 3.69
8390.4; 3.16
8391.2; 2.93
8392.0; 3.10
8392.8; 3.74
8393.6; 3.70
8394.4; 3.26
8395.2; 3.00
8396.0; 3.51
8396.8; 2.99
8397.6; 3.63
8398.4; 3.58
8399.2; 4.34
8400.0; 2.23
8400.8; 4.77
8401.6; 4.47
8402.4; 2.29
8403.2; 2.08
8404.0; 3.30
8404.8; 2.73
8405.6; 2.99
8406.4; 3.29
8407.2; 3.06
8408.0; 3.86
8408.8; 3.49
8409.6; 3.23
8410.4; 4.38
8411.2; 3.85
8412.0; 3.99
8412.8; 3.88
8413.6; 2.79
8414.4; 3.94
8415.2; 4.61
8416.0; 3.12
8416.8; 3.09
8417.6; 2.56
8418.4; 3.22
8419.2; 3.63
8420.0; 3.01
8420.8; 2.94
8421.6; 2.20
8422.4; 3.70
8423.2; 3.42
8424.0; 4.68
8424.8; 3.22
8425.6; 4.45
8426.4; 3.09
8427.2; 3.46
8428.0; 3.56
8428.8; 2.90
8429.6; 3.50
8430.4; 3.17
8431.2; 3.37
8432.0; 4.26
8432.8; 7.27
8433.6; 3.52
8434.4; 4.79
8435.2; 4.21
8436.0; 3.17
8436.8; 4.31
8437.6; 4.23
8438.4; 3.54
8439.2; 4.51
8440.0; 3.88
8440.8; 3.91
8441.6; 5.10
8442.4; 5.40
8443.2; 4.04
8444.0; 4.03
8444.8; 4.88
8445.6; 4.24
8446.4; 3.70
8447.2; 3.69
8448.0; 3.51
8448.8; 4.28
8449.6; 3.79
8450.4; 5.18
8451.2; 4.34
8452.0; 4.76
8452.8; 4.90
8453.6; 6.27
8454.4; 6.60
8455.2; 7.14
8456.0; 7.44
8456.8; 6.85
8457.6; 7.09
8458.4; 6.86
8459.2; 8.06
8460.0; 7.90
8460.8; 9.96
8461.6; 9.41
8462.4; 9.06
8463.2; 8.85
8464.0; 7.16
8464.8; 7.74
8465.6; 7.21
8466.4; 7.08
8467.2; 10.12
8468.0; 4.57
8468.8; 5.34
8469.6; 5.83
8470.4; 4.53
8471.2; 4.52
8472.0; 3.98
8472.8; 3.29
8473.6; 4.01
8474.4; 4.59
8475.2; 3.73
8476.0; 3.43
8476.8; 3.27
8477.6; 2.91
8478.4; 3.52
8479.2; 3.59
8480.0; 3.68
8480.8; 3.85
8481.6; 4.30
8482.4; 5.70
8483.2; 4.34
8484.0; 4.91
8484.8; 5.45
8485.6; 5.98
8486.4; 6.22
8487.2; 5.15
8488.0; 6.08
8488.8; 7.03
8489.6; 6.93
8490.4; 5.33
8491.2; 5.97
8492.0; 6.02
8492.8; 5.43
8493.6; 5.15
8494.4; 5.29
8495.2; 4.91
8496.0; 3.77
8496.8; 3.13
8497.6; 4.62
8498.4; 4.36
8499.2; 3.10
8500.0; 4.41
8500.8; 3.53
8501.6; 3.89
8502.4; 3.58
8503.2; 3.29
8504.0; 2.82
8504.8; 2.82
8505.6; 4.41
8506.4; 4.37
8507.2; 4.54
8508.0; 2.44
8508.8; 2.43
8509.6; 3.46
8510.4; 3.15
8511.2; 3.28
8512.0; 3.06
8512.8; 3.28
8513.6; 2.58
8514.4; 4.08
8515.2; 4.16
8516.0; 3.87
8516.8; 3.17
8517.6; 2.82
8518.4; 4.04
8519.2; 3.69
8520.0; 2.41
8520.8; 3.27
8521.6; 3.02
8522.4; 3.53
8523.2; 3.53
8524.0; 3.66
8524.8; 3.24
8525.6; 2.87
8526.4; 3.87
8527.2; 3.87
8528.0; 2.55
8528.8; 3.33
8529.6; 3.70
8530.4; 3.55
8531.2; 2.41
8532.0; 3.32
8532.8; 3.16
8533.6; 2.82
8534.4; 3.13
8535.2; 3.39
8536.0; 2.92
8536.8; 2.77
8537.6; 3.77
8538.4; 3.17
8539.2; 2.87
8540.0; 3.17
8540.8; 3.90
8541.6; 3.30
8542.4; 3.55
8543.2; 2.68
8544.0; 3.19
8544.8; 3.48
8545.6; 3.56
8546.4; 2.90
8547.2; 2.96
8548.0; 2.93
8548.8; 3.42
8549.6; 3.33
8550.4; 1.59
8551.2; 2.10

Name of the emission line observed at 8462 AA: H-alpha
